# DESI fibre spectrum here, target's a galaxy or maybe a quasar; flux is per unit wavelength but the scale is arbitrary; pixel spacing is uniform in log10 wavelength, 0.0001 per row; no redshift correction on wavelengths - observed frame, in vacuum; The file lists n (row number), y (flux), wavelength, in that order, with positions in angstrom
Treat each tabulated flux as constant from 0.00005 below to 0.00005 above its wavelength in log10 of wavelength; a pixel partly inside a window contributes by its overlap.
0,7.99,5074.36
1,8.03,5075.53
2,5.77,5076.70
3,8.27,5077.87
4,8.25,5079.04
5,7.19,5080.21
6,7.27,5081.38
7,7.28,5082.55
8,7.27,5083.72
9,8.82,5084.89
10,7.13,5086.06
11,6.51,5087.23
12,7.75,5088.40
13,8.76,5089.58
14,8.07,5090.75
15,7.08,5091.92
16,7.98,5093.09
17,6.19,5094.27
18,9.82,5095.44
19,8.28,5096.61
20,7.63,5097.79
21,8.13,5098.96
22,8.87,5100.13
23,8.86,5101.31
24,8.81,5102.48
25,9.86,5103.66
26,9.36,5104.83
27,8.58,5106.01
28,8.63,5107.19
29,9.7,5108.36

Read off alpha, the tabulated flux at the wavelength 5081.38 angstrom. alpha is 7.27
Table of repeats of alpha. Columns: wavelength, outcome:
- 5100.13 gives 8.87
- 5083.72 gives 7.27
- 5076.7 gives 5.77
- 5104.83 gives 9.36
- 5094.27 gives 6.19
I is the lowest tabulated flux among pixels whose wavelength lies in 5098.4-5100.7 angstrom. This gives 8.13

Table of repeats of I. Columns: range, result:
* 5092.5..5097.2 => 6.19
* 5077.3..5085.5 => 7.19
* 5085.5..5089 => 6.51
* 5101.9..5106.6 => 8.58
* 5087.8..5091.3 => 7.75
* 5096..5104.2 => 7.63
